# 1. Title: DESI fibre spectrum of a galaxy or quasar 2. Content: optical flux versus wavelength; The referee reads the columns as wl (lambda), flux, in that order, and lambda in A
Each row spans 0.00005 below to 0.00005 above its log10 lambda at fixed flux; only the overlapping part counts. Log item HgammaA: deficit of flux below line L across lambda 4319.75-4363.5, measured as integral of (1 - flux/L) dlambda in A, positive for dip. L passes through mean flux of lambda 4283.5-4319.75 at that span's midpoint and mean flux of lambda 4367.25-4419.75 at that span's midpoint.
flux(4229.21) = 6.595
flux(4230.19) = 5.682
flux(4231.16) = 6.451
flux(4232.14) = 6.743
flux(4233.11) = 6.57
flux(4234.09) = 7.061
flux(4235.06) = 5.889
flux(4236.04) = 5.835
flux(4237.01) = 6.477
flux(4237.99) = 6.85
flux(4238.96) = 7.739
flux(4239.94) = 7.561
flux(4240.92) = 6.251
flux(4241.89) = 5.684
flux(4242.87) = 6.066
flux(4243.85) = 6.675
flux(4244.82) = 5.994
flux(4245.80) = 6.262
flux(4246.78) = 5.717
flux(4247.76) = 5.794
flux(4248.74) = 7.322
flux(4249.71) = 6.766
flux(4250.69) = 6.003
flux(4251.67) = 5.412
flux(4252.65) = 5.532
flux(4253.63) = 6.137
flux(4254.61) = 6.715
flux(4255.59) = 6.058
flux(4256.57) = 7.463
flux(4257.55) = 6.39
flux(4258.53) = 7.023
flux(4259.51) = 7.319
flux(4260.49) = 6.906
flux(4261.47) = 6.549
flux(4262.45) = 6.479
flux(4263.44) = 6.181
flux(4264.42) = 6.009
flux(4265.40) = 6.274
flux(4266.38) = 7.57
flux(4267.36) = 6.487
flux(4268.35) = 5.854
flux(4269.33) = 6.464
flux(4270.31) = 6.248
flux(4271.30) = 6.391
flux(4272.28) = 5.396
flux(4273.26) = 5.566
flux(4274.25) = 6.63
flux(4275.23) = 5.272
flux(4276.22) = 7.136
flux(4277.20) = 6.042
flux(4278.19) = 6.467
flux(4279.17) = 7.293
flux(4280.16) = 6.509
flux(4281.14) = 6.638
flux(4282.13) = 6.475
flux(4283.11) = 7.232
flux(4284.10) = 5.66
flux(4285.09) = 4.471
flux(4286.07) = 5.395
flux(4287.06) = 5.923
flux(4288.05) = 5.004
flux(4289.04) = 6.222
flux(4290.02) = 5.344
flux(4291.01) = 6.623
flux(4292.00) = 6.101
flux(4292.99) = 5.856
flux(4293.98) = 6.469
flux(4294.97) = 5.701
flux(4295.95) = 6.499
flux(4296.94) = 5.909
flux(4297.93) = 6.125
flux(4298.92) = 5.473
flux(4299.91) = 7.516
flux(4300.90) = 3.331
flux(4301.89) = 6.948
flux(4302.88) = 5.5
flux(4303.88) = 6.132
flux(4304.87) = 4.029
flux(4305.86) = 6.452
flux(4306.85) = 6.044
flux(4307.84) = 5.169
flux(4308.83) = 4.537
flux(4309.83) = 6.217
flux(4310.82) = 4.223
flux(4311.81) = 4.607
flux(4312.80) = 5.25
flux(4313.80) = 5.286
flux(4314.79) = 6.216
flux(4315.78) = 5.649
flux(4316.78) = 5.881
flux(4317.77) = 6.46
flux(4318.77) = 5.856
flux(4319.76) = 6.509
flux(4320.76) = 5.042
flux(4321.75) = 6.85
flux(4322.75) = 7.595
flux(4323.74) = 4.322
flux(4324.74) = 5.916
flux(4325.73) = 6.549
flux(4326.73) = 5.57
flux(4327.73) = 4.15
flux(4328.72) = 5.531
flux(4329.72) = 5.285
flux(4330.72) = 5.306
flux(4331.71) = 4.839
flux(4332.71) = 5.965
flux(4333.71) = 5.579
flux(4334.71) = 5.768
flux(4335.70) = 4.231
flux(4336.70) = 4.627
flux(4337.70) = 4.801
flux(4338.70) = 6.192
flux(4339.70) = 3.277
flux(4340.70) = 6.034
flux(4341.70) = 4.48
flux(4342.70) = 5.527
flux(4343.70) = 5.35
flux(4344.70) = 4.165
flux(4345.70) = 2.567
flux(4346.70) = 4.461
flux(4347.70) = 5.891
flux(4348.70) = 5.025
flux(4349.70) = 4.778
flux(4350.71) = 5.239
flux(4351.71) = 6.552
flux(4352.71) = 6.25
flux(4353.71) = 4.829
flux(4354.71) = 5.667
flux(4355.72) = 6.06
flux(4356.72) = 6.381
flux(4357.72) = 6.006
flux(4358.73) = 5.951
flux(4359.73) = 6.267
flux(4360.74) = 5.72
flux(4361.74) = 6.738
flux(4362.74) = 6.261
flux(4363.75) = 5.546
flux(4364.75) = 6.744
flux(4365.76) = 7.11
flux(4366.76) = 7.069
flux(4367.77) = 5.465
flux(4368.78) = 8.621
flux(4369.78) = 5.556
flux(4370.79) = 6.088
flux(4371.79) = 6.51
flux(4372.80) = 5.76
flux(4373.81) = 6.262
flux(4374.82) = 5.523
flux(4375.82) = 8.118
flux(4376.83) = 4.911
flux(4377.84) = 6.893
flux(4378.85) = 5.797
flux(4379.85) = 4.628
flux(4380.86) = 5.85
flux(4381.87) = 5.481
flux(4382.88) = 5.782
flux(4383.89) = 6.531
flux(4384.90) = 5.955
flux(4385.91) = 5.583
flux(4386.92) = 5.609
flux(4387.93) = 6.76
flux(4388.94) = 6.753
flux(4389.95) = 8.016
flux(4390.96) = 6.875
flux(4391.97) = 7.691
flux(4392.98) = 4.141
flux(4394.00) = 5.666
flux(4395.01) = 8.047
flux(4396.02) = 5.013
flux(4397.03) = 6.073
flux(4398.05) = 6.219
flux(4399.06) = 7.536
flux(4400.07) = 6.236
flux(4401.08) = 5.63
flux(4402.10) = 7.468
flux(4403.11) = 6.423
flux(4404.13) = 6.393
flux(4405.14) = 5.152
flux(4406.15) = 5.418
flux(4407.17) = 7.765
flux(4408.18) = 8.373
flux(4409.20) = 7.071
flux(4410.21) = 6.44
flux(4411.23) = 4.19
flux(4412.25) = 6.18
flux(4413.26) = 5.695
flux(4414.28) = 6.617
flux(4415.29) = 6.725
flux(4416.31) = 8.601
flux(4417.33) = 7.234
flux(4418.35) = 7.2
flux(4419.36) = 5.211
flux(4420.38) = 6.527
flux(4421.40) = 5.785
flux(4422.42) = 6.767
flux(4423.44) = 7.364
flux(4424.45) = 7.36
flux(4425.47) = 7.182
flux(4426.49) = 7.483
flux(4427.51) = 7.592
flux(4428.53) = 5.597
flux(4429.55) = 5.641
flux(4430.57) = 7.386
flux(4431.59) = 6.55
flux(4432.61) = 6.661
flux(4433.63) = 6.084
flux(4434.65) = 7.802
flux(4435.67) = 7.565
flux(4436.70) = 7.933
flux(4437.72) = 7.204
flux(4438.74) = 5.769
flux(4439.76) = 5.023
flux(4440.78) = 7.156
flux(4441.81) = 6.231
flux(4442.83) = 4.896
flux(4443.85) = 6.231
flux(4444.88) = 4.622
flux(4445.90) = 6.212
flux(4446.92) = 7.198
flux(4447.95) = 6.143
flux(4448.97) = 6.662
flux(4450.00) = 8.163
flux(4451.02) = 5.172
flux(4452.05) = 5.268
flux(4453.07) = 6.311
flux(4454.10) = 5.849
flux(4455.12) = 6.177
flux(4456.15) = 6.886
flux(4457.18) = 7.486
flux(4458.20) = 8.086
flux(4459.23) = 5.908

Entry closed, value 3.8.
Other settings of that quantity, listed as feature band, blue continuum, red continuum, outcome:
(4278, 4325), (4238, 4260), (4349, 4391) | 3.5 A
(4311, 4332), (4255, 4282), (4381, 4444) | 2.7 A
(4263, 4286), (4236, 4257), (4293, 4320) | -0.7 A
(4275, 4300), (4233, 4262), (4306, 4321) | -0.8 A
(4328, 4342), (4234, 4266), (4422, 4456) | 2.9 A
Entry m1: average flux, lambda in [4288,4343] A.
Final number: 5.59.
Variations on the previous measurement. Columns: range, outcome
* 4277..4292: 6.09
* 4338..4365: 5.46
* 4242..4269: 6.4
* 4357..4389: 6.18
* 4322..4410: 5.91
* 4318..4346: 5.31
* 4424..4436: 6.9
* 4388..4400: 6.54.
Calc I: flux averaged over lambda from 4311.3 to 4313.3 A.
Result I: 4.93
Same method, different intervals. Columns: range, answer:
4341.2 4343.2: 5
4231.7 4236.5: 6.42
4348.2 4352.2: 5.39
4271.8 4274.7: 5.85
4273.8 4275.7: 5.96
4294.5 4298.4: 6.07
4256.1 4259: 6.96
